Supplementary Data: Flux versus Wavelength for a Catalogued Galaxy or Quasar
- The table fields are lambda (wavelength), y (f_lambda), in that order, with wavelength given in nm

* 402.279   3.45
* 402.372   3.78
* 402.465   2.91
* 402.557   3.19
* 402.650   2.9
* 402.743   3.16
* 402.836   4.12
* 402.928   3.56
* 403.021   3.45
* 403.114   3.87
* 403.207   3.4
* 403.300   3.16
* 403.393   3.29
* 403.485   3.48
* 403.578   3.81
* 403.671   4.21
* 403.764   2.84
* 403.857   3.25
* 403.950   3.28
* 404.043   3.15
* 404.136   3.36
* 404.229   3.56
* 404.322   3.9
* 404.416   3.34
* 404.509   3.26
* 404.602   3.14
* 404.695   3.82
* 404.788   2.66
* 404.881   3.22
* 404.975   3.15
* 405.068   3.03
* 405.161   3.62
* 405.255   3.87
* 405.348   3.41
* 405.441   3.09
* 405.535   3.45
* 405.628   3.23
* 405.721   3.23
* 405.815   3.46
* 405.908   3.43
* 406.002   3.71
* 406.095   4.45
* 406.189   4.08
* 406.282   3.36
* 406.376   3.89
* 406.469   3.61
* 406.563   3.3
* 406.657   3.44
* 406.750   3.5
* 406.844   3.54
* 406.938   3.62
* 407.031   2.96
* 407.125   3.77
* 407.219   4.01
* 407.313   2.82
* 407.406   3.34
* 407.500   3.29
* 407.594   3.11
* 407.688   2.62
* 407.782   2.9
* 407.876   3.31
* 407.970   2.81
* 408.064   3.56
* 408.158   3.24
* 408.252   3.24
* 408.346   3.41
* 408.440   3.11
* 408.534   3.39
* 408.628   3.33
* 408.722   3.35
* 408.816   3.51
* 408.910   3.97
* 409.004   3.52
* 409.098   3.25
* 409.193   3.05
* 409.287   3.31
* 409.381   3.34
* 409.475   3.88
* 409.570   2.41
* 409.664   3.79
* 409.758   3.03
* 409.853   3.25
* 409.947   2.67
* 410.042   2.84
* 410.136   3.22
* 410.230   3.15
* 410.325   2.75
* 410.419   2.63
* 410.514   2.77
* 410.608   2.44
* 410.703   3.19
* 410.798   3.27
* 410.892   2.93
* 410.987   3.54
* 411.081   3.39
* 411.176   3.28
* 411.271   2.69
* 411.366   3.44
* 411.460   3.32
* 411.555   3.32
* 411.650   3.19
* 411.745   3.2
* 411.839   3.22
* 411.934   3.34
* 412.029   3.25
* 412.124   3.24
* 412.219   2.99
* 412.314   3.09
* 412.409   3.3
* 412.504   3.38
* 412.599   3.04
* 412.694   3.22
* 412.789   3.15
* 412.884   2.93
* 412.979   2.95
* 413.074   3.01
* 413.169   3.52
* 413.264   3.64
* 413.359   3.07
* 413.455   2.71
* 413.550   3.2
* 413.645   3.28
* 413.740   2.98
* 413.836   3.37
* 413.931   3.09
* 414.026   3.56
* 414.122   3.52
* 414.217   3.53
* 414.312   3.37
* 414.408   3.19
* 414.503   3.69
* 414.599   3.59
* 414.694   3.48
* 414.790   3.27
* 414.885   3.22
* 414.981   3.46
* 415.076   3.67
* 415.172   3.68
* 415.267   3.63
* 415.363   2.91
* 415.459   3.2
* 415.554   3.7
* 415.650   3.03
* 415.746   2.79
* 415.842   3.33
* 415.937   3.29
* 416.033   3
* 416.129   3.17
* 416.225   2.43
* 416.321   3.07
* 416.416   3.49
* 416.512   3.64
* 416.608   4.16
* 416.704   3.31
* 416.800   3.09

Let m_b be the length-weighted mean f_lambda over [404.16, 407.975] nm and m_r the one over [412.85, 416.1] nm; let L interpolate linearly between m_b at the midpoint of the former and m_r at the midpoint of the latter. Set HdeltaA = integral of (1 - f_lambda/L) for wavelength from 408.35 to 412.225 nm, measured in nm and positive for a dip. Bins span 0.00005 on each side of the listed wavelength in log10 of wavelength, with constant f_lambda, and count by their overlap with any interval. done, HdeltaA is 0.18 nm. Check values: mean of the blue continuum 3.4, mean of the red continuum 3.29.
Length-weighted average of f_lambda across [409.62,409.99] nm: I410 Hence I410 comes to 3.19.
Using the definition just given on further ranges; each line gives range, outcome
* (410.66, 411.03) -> 3.23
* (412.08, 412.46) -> 3.15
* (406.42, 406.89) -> 3.48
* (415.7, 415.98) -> 3.14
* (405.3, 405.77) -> 3.29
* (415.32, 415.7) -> 3.21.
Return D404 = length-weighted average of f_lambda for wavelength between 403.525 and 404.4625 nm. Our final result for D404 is 3.47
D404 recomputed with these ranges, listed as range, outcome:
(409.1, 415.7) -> 3.22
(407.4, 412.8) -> 3.18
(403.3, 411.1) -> 3.32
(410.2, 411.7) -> 3.08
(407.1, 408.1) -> 3.21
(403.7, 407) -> 3.44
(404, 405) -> 3.33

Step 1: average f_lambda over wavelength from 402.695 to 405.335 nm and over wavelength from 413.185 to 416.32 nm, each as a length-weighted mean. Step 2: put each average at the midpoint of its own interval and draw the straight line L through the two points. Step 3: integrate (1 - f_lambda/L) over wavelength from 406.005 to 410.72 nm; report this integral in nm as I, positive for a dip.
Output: 0.11 nm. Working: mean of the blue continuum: 3.43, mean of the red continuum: 3.28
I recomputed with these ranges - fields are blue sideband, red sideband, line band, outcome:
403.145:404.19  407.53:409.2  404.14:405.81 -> 0.00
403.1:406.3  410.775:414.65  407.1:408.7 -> 0.06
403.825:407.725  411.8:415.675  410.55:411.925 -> 0.06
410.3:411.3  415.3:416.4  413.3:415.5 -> -0.19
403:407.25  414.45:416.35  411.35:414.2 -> 0.10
